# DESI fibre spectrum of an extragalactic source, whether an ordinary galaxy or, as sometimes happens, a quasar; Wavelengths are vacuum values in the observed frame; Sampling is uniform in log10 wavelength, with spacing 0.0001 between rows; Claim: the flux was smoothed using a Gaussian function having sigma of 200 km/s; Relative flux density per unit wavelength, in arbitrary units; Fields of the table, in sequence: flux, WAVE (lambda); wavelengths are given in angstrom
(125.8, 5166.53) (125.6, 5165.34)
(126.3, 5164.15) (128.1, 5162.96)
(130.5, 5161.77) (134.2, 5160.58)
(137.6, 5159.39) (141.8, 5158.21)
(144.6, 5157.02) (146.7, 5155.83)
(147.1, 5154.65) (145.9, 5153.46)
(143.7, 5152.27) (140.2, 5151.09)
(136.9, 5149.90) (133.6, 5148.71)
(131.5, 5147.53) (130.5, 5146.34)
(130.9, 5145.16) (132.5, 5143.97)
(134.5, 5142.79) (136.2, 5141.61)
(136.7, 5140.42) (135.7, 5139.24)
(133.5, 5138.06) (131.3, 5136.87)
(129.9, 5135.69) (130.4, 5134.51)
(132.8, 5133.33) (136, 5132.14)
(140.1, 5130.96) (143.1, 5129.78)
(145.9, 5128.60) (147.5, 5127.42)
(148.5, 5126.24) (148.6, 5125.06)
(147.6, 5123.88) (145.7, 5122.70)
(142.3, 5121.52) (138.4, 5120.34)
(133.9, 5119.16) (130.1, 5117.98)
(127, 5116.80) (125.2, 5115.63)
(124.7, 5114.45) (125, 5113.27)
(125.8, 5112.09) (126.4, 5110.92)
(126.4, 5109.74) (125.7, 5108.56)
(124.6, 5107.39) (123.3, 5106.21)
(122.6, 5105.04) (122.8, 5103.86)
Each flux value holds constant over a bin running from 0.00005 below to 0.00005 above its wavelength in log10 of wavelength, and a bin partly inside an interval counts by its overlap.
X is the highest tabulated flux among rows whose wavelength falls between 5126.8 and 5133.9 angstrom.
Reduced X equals 147.5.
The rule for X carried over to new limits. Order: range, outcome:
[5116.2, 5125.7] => 148.6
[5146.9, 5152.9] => 143.7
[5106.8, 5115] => 126.4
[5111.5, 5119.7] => 133.9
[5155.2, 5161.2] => 146.7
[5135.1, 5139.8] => 135.7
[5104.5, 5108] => 124.6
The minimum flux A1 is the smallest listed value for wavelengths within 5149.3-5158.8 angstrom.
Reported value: 136.9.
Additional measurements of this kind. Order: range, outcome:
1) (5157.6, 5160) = 137.6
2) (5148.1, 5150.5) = 133.6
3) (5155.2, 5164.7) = 126.3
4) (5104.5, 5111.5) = 122.6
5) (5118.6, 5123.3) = 133.9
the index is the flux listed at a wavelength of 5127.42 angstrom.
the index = 147.5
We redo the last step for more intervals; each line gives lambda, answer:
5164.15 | 126.3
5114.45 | 124.7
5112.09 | 125.8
